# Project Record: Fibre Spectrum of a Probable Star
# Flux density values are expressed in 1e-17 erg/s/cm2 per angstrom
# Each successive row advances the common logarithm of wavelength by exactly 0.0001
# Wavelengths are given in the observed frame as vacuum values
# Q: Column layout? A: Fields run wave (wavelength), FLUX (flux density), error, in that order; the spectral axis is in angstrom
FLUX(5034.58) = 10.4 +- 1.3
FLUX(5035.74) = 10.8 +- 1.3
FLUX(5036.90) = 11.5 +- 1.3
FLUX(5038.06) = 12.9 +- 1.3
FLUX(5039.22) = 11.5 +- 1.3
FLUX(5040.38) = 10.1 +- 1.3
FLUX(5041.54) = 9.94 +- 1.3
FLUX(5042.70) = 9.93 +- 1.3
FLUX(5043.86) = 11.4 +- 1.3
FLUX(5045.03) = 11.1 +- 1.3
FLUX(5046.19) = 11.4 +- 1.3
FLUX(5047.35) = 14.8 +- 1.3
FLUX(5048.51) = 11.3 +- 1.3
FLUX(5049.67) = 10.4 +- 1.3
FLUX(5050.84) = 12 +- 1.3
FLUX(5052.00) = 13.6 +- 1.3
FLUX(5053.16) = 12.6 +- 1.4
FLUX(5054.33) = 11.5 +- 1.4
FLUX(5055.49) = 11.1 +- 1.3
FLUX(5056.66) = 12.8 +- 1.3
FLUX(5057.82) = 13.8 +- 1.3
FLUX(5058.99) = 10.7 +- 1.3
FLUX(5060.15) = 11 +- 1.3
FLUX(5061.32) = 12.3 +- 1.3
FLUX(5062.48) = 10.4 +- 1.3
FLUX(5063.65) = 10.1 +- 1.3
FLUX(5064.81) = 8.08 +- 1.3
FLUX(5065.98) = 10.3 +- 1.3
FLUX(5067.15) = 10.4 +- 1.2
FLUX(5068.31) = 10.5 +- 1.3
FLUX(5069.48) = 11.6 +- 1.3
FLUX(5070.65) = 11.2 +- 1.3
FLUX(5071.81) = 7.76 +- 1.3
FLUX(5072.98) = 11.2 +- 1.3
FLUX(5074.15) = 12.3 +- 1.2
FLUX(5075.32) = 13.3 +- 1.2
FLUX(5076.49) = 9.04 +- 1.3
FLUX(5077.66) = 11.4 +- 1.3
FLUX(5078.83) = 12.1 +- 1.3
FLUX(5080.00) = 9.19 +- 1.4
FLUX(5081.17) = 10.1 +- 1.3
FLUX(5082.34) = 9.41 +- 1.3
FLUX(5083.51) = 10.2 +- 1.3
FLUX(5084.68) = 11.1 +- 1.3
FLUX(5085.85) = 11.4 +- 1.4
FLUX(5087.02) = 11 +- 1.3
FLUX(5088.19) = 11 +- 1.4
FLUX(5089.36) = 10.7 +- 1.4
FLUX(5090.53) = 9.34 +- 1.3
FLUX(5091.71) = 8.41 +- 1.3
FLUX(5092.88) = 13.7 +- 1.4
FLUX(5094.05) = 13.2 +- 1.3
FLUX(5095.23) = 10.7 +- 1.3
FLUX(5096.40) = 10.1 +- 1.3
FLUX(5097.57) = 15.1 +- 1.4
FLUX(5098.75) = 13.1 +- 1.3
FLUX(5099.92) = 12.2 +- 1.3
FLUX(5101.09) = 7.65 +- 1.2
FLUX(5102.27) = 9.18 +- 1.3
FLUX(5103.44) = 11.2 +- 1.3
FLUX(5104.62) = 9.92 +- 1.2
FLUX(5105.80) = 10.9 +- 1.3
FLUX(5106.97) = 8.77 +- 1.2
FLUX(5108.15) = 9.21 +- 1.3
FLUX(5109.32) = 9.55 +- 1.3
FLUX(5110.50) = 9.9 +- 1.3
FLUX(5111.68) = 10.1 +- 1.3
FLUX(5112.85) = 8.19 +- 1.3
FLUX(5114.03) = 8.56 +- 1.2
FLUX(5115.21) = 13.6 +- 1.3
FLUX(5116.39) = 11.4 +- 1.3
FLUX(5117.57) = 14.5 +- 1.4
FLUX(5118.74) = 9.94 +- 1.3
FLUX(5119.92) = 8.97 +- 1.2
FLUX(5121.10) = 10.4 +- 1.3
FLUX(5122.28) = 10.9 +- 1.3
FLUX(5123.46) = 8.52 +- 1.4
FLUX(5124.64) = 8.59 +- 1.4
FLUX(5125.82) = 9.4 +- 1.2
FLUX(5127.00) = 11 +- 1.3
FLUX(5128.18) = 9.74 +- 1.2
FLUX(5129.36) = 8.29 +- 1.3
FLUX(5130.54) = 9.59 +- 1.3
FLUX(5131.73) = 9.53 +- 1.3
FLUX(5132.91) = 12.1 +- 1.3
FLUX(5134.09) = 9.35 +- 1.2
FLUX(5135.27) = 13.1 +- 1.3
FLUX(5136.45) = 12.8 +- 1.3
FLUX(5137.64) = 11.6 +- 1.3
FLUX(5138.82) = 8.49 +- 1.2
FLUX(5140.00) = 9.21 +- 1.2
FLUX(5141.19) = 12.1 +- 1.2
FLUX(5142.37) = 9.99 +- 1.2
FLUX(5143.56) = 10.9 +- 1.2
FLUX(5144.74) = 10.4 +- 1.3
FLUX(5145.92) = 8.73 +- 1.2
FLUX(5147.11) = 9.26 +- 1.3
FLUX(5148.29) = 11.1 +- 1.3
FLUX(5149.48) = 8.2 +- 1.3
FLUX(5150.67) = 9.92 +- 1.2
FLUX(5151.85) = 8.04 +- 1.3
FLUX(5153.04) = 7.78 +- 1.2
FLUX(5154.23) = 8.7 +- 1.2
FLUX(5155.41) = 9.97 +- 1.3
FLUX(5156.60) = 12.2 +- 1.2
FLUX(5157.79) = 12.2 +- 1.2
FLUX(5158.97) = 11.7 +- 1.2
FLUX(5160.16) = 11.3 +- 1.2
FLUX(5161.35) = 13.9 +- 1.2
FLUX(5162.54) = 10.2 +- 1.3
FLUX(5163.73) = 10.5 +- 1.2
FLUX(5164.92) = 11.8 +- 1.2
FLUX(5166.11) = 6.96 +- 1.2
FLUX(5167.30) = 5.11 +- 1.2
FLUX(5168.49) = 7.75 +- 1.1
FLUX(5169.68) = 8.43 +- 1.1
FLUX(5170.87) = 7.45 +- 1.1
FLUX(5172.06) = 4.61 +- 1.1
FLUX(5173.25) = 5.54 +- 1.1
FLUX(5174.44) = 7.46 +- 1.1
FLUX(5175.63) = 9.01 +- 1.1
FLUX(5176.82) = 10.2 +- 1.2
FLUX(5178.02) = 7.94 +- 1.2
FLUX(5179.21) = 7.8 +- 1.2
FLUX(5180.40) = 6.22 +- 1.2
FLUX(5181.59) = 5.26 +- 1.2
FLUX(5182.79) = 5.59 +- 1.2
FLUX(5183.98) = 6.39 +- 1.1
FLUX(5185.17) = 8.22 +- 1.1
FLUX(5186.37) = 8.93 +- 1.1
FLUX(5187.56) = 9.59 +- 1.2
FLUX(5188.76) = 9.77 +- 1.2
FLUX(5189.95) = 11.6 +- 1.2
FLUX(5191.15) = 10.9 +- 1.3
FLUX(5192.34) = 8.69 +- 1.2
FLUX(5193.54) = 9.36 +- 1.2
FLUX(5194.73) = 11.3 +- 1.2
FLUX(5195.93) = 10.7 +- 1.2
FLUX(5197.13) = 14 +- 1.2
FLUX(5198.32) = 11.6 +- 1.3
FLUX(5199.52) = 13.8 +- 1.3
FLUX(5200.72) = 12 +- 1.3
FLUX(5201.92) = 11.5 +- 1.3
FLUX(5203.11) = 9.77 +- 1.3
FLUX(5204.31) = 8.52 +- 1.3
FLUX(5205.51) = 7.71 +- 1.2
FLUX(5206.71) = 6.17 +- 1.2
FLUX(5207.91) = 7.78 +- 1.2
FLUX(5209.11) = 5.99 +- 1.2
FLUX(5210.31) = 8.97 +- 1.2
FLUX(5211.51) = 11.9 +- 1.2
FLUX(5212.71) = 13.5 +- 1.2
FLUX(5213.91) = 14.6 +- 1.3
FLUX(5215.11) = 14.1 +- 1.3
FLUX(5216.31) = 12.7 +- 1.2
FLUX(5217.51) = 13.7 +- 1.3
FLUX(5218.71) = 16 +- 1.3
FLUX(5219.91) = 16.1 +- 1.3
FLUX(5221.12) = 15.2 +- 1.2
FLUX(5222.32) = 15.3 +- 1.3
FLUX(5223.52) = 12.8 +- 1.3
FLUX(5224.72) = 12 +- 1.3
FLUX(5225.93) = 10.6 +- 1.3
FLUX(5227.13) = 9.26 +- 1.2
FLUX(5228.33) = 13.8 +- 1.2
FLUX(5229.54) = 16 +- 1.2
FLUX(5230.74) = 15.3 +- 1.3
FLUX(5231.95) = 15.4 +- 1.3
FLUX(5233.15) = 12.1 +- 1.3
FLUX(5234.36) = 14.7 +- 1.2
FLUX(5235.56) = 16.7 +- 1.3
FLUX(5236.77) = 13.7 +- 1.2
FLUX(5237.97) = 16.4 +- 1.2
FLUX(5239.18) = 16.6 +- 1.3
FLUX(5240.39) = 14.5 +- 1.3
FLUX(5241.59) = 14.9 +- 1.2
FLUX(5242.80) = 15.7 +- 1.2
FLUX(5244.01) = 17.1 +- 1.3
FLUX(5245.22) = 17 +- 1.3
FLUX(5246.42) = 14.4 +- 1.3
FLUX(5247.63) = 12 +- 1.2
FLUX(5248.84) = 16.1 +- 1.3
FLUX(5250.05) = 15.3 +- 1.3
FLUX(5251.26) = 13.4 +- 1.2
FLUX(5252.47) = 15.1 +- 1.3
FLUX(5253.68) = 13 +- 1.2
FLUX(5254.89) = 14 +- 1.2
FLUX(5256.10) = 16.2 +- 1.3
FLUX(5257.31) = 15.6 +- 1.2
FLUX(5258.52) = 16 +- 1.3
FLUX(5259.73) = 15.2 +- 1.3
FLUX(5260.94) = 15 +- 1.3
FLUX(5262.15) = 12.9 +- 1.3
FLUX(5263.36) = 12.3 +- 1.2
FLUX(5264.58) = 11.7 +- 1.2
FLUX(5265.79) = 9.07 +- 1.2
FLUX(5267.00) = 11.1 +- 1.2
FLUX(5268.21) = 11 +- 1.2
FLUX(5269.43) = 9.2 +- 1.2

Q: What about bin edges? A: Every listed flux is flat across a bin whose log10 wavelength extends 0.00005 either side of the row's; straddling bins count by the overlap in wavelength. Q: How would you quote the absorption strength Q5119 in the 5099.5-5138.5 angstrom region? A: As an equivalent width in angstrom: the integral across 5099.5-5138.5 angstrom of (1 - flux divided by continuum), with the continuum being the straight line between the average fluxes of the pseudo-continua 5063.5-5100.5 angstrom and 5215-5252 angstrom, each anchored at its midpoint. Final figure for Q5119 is 5.1 angstrom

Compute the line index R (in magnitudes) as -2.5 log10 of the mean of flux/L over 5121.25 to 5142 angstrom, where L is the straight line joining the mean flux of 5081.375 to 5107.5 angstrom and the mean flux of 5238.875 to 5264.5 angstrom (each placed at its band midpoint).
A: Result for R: 0.15 mag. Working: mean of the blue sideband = 10.8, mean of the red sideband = 14.8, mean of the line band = 10.3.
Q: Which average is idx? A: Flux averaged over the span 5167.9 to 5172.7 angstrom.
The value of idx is 7.05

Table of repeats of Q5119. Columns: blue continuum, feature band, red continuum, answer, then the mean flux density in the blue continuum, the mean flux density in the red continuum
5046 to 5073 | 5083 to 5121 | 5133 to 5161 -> 0.5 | 11.3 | 10.4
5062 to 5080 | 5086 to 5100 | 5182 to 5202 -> -1.3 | 10.6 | 10.2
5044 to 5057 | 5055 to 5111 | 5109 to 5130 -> 1.6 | 12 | 10.1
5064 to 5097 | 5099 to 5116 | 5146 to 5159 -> 0.6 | 10.7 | 9.79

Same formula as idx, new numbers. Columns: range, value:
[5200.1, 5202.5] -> 11.7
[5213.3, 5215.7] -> 14.4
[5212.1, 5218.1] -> 13.7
